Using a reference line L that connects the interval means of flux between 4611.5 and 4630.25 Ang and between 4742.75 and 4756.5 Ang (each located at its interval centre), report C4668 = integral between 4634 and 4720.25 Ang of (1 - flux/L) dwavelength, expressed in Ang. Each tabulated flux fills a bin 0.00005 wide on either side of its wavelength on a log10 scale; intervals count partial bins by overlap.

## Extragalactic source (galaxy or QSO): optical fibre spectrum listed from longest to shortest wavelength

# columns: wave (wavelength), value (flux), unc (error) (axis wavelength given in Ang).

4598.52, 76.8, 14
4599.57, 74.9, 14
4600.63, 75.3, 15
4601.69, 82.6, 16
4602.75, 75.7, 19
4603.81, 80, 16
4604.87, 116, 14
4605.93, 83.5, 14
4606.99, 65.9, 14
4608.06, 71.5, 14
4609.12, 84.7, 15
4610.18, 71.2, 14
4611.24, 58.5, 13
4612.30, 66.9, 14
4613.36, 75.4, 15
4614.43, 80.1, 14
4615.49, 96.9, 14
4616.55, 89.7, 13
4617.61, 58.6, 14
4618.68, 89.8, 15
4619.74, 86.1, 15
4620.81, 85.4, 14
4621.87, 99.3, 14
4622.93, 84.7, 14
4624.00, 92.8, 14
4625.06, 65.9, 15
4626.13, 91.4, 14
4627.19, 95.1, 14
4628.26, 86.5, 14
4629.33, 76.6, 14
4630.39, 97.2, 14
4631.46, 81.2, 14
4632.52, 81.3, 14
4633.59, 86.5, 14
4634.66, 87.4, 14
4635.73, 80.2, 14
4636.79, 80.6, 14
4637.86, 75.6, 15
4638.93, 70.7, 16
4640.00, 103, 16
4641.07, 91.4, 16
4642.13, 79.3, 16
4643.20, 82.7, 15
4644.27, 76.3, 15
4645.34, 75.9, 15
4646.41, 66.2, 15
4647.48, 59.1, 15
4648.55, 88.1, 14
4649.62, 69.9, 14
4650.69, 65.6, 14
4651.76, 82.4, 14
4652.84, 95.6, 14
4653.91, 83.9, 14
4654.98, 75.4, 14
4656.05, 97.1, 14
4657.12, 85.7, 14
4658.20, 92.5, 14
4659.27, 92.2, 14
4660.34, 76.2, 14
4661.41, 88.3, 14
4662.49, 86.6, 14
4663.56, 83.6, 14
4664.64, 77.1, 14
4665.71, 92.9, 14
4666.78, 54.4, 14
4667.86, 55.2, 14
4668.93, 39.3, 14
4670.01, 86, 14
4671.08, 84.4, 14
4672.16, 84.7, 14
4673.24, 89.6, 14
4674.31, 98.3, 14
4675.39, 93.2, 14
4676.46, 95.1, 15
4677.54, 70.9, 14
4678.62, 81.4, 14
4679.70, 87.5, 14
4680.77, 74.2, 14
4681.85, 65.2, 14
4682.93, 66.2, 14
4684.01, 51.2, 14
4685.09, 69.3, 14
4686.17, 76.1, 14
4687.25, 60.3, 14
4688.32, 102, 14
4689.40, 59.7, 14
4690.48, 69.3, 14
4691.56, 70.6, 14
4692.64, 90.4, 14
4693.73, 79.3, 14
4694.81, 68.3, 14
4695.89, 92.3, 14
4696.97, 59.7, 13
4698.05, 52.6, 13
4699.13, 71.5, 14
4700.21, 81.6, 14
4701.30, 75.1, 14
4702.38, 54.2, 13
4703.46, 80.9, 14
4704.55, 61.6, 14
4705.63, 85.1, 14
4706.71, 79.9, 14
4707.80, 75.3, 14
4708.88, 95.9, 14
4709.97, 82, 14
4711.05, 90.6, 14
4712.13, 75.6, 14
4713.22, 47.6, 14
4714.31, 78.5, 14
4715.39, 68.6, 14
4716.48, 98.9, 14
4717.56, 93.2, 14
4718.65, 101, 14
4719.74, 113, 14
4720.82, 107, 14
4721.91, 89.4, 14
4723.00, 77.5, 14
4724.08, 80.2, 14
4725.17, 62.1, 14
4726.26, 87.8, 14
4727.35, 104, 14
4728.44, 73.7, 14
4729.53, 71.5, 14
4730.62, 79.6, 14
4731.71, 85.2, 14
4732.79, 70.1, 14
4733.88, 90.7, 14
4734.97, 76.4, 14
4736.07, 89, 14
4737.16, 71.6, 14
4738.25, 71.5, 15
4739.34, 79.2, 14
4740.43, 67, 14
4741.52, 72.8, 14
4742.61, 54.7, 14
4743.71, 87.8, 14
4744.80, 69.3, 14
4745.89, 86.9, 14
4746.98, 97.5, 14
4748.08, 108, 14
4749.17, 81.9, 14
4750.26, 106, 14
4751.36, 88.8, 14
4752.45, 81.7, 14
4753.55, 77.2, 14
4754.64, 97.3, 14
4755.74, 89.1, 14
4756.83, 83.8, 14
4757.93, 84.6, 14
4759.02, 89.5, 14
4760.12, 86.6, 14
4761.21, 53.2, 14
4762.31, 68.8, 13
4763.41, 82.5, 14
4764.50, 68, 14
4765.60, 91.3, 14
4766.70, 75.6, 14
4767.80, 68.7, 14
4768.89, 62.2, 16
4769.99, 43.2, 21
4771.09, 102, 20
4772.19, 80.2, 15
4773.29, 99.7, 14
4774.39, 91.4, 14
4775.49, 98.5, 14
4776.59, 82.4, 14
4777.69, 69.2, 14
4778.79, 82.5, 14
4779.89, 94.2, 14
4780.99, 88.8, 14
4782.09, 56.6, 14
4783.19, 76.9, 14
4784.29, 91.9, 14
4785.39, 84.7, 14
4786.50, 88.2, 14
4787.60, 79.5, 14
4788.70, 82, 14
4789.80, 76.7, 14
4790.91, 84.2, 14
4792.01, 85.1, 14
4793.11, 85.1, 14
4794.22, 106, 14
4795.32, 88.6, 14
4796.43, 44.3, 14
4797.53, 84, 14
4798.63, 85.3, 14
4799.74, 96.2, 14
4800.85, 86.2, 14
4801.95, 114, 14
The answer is 6.87 Ang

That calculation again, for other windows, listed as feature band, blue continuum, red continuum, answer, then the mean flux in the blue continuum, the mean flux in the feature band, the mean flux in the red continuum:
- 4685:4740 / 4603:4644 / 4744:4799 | 2.44 Ang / 82.8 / 79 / 82.6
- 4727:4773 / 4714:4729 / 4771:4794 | 3.42 Ang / 88.3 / 80.2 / 84.7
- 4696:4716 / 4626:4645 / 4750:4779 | 2.20 Ang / 84.4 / 73.6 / 81.4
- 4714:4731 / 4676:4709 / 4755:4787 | -2.30 Ang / 73.9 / 86.8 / 80.6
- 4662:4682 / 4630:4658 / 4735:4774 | 0.51 Ang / 81.5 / 79.2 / 80.5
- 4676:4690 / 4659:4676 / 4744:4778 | 1.19 Ang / 80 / 73.6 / 82.9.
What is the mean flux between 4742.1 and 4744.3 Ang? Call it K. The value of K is 71.3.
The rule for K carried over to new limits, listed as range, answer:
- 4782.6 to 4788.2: 84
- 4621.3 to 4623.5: 92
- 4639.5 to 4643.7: 89.2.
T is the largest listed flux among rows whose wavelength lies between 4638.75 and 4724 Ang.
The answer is 113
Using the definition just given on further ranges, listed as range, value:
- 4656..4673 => 97.1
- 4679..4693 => 102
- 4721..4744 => 104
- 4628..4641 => 103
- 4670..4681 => 98.3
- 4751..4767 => 97.3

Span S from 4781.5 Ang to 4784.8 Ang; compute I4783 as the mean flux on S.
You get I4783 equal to 75.2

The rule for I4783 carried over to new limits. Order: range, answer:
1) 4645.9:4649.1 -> 71.2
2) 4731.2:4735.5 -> 80.8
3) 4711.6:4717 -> 73.6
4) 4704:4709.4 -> 79.5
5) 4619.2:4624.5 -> 89.7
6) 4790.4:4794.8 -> 90.2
